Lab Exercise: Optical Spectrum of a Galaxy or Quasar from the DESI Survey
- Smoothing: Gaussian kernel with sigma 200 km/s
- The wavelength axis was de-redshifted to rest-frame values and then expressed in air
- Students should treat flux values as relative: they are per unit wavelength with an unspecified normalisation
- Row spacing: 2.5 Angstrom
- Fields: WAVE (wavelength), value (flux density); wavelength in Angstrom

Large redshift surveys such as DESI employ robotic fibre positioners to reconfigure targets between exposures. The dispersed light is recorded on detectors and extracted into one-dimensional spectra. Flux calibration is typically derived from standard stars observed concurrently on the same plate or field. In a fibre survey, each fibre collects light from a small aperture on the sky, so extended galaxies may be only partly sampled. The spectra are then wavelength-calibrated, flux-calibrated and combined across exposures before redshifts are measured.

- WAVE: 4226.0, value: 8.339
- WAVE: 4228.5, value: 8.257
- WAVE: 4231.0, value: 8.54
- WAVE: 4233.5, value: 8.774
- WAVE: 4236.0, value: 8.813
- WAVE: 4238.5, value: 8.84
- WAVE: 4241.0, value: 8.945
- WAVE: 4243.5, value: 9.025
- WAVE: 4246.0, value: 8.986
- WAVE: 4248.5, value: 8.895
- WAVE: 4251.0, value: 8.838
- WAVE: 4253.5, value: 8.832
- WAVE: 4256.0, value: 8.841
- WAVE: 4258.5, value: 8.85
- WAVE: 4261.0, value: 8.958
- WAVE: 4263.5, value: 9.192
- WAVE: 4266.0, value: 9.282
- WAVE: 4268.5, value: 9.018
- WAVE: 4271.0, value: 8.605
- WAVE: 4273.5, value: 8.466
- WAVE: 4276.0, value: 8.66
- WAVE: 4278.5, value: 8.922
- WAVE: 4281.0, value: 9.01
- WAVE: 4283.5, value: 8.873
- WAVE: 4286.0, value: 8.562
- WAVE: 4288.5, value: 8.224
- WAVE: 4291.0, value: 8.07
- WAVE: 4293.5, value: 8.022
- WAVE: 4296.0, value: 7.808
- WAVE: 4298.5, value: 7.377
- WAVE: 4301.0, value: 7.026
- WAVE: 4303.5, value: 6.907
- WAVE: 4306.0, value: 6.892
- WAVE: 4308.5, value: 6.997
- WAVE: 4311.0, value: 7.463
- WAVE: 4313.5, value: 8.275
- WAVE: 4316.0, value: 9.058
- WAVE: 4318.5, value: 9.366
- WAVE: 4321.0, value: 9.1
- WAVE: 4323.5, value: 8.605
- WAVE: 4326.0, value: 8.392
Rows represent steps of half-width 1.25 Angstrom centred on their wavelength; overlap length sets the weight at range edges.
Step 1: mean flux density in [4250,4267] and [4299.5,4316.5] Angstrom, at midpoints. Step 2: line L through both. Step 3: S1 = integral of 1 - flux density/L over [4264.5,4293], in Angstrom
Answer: -1.16 Angstrom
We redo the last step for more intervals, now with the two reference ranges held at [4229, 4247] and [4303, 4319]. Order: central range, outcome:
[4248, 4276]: -1.28 Angstrom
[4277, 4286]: -0.71 Angstrom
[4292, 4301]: 0.42 Angstrom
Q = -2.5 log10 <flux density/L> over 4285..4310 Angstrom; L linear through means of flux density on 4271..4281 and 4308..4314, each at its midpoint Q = 0.061 mag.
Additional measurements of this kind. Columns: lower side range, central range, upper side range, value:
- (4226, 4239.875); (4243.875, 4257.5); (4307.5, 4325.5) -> -0.04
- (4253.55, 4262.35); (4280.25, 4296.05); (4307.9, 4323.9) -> 0.03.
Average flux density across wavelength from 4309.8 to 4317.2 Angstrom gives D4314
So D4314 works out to 8.27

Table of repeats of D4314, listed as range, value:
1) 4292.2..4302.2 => 7.56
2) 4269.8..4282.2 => 8.73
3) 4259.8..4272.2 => 9.01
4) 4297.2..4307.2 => 7.06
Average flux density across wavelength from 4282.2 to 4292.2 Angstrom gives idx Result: 8.44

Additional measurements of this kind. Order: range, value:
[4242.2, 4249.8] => 8.97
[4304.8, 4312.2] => 7.12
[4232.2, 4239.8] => 8.81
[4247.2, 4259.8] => 8.85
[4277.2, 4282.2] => 8.96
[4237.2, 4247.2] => 8.95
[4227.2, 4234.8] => 8.52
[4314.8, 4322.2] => 9.18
